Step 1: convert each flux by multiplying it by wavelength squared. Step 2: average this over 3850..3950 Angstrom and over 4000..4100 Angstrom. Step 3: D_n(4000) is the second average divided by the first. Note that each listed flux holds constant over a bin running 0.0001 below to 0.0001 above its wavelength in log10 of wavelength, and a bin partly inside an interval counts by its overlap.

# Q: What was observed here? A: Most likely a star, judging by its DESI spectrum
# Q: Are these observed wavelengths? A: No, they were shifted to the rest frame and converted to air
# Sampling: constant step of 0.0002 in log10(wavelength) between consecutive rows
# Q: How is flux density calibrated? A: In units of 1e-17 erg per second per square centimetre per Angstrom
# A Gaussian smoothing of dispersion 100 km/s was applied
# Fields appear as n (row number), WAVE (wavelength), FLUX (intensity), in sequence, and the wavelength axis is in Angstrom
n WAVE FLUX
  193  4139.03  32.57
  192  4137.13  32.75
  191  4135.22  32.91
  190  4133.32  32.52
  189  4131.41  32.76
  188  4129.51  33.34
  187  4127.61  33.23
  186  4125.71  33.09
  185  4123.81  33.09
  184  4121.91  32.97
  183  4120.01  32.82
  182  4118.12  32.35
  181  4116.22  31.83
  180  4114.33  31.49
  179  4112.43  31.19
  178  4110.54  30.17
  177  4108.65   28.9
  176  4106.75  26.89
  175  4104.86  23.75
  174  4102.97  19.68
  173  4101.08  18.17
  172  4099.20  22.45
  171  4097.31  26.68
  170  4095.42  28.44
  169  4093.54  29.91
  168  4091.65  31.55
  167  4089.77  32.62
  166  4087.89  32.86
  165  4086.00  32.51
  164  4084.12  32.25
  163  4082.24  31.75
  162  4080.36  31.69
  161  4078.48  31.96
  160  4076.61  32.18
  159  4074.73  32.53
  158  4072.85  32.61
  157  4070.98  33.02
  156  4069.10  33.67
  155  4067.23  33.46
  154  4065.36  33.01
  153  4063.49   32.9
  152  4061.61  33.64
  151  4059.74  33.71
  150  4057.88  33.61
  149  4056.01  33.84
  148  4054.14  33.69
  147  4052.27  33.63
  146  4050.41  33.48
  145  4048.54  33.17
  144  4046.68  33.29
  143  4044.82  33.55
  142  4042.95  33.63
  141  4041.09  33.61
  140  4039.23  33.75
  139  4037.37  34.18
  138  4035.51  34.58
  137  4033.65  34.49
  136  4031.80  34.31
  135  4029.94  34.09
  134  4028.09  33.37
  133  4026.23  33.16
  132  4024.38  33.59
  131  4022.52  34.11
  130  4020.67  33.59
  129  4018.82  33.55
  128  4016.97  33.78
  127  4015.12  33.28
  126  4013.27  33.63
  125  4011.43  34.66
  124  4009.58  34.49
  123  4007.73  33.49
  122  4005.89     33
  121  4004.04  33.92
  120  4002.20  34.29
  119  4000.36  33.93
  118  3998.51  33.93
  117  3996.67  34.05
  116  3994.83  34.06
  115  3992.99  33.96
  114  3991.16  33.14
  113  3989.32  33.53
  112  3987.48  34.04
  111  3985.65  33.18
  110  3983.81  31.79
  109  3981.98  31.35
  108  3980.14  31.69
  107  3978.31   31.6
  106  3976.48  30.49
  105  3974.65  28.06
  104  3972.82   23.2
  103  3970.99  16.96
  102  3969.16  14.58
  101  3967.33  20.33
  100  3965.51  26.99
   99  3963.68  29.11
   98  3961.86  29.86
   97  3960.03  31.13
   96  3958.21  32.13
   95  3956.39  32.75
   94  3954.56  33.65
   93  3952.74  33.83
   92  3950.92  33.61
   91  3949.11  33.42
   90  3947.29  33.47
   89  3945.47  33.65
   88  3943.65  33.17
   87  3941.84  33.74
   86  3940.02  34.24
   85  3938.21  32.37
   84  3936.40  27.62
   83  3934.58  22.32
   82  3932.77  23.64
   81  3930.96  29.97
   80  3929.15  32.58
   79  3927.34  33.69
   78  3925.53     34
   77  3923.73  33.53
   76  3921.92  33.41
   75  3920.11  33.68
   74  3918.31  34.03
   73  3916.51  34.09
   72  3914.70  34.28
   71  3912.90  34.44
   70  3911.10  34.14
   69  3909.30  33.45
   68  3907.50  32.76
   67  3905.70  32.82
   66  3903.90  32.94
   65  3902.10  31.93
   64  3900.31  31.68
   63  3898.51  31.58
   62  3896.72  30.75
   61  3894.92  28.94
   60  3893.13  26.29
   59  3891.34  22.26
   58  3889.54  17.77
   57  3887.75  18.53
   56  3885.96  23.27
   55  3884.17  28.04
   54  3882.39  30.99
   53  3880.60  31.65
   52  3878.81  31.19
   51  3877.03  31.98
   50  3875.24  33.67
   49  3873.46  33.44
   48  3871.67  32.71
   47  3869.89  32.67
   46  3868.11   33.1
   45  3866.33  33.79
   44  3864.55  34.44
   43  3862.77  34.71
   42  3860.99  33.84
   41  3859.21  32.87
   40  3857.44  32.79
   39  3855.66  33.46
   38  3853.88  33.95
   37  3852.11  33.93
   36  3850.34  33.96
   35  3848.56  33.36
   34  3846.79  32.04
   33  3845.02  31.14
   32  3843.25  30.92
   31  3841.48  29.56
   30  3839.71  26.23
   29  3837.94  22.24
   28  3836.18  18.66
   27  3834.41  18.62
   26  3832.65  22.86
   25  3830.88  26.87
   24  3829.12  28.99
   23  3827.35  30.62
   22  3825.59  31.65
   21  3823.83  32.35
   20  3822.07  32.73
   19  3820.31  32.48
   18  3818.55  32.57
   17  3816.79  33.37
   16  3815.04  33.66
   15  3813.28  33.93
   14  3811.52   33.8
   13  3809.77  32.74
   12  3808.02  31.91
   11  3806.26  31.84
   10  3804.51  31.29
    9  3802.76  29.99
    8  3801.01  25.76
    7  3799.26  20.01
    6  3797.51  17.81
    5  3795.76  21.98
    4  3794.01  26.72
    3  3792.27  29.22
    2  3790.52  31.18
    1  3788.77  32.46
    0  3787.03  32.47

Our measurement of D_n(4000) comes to 1.1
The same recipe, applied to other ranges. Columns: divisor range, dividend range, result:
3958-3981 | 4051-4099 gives 1.28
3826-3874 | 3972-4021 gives 1.16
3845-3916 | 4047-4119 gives 1.09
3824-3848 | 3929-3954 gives 1.21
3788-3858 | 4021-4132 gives 1.23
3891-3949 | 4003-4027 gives 1.11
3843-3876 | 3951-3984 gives 0.90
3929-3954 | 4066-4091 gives 1.11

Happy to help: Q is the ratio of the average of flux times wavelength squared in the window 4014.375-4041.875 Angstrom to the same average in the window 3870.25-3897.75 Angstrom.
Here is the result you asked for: 1.29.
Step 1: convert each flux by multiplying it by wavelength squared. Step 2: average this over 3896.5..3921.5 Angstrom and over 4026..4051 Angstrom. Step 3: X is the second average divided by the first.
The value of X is 1.09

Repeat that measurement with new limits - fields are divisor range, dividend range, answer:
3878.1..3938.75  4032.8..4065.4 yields 1.20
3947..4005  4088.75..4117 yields 0.96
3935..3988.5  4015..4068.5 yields 1.17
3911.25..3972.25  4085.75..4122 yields 1.02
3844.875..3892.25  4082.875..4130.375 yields 1.08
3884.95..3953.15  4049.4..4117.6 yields 1.08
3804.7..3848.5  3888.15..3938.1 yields 1.08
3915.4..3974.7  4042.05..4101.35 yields 1.13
